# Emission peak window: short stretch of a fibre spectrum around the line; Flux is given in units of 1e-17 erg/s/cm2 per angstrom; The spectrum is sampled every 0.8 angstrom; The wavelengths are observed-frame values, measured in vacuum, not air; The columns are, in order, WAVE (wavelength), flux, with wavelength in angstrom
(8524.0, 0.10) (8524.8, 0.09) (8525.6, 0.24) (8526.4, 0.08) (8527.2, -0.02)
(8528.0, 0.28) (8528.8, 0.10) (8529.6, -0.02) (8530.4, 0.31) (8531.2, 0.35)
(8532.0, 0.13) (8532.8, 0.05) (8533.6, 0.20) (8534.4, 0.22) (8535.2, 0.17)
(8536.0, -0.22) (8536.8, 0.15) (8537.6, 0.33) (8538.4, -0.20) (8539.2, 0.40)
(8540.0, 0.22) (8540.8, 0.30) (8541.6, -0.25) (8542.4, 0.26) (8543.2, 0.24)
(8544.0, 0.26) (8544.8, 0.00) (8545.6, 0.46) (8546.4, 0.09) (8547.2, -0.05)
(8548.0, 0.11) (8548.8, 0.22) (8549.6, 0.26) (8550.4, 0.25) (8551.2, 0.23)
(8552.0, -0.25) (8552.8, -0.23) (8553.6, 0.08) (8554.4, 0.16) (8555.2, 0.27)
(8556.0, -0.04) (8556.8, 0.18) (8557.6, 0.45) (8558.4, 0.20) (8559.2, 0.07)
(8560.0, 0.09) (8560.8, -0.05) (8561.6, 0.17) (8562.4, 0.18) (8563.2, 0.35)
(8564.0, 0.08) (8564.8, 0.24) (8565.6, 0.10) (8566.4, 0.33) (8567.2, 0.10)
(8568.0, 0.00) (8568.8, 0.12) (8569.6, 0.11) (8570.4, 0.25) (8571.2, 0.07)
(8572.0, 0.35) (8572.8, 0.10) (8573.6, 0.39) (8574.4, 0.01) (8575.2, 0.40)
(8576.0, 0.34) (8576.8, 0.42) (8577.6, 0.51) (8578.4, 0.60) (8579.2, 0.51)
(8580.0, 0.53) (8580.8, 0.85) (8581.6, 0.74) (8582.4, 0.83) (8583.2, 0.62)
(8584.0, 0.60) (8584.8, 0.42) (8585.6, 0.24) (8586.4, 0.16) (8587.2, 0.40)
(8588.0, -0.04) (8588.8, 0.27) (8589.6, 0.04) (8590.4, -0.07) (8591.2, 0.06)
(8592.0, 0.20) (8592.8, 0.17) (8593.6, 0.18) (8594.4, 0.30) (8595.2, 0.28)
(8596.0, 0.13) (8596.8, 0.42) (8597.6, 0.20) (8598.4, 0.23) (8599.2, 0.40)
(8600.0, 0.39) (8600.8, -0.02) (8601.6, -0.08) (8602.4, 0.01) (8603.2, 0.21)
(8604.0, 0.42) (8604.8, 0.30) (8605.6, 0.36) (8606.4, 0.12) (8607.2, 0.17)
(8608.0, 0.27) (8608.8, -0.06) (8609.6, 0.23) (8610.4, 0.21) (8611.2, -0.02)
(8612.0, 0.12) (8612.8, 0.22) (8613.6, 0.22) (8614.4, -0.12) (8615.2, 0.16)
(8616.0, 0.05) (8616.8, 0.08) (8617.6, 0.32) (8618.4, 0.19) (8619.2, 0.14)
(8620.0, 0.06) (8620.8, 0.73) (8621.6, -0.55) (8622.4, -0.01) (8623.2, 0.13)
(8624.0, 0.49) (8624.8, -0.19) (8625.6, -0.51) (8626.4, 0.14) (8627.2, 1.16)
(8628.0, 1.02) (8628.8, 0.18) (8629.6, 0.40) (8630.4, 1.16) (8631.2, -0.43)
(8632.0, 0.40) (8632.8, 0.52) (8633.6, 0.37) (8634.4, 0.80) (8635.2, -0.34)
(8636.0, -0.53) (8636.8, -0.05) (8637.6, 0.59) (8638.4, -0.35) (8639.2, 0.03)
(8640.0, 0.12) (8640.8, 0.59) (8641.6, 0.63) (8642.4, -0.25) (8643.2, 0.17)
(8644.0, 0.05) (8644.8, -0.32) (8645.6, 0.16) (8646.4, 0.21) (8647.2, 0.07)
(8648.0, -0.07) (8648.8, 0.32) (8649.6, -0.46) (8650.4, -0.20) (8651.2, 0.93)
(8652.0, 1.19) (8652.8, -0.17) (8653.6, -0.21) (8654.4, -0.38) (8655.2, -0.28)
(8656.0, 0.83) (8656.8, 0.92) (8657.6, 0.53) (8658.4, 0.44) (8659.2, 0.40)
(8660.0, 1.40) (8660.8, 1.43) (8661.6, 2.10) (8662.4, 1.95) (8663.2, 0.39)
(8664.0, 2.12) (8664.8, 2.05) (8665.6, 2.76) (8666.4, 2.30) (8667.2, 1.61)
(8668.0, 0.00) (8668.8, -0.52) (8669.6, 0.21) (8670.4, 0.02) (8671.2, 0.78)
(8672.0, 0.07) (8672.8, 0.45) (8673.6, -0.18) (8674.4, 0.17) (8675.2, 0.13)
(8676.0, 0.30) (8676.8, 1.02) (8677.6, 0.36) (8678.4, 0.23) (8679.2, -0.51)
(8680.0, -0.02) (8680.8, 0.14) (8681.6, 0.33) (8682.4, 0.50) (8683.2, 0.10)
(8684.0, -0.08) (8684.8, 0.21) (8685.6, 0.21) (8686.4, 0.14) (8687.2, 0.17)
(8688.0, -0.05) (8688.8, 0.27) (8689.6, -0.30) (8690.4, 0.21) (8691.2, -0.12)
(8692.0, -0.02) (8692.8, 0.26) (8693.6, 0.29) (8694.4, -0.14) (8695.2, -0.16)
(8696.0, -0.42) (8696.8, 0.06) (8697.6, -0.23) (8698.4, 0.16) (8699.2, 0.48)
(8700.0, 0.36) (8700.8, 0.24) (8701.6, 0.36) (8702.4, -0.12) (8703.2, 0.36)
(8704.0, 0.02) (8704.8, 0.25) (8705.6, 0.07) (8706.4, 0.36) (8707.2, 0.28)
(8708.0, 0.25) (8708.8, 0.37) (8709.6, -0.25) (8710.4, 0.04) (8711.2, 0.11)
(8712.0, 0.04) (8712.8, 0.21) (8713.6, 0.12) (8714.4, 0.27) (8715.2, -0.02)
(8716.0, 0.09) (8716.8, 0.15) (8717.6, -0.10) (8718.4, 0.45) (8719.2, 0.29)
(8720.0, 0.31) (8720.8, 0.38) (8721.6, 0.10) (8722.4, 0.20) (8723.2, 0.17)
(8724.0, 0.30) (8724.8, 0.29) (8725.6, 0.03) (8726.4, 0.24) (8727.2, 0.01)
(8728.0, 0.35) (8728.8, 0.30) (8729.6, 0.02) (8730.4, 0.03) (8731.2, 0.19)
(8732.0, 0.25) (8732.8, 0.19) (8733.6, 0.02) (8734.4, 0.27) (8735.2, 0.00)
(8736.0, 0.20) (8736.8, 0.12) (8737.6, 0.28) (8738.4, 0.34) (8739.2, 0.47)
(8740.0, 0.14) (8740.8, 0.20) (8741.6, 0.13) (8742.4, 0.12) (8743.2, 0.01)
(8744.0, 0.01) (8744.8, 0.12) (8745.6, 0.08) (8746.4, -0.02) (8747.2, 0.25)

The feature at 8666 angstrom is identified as [O III] 5007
